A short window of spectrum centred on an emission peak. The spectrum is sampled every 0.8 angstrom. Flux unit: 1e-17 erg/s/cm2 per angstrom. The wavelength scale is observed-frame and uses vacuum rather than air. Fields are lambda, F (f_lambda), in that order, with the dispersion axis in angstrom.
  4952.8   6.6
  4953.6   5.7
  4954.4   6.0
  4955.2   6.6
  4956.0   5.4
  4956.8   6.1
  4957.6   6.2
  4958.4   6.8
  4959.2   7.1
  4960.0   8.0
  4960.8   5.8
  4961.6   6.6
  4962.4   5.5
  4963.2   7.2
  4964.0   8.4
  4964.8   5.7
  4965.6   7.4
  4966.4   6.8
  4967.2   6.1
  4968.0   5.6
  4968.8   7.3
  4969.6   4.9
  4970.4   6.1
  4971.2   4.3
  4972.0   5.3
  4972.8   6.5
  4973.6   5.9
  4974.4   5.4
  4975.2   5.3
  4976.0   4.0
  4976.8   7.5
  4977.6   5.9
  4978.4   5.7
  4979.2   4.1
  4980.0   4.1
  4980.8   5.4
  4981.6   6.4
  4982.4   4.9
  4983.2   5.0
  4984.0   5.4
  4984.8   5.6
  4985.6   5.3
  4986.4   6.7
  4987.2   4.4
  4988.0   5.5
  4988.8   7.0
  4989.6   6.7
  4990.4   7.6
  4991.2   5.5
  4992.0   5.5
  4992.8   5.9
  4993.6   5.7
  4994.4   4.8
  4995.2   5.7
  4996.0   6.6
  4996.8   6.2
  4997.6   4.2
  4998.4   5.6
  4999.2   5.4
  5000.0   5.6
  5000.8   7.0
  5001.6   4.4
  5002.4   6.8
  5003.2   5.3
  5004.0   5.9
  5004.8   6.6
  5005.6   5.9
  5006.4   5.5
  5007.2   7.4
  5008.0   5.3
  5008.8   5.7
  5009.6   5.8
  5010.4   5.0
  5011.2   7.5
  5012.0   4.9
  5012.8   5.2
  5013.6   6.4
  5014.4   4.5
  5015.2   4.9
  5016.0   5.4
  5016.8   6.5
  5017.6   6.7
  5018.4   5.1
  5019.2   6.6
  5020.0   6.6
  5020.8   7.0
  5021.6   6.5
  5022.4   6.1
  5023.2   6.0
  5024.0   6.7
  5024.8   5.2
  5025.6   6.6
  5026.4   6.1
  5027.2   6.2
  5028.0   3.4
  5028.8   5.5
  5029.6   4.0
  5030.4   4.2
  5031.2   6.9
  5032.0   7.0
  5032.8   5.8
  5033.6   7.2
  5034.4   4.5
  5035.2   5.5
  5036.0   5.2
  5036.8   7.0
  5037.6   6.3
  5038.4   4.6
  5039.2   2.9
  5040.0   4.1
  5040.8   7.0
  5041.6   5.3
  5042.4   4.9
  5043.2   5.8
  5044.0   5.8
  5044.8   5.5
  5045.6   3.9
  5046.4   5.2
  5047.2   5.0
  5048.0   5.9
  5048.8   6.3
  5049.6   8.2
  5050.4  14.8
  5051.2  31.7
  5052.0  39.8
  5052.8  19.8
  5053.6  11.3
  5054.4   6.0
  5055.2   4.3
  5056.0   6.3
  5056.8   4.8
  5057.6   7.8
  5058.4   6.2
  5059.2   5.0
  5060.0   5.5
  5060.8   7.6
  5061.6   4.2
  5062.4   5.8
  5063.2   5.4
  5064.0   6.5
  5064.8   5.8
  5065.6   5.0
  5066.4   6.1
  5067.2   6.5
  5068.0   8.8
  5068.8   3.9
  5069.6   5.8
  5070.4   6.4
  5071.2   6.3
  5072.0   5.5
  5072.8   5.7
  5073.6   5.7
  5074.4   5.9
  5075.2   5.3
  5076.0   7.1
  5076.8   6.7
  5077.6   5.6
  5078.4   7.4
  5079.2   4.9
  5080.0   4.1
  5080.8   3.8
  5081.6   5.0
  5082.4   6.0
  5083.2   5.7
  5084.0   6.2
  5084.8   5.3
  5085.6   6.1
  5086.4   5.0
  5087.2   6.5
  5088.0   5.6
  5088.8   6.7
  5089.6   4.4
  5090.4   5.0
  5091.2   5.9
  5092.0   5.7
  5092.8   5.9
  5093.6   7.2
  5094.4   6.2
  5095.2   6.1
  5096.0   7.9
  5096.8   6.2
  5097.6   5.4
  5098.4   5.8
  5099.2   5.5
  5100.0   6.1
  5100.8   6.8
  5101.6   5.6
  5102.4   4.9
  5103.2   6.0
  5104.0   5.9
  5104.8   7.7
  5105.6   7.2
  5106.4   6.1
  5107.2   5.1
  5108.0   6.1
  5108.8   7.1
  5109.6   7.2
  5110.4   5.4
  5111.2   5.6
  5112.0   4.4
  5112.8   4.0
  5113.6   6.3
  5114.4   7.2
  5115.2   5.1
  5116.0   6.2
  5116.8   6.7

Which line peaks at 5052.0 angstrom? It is H-beta 4861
